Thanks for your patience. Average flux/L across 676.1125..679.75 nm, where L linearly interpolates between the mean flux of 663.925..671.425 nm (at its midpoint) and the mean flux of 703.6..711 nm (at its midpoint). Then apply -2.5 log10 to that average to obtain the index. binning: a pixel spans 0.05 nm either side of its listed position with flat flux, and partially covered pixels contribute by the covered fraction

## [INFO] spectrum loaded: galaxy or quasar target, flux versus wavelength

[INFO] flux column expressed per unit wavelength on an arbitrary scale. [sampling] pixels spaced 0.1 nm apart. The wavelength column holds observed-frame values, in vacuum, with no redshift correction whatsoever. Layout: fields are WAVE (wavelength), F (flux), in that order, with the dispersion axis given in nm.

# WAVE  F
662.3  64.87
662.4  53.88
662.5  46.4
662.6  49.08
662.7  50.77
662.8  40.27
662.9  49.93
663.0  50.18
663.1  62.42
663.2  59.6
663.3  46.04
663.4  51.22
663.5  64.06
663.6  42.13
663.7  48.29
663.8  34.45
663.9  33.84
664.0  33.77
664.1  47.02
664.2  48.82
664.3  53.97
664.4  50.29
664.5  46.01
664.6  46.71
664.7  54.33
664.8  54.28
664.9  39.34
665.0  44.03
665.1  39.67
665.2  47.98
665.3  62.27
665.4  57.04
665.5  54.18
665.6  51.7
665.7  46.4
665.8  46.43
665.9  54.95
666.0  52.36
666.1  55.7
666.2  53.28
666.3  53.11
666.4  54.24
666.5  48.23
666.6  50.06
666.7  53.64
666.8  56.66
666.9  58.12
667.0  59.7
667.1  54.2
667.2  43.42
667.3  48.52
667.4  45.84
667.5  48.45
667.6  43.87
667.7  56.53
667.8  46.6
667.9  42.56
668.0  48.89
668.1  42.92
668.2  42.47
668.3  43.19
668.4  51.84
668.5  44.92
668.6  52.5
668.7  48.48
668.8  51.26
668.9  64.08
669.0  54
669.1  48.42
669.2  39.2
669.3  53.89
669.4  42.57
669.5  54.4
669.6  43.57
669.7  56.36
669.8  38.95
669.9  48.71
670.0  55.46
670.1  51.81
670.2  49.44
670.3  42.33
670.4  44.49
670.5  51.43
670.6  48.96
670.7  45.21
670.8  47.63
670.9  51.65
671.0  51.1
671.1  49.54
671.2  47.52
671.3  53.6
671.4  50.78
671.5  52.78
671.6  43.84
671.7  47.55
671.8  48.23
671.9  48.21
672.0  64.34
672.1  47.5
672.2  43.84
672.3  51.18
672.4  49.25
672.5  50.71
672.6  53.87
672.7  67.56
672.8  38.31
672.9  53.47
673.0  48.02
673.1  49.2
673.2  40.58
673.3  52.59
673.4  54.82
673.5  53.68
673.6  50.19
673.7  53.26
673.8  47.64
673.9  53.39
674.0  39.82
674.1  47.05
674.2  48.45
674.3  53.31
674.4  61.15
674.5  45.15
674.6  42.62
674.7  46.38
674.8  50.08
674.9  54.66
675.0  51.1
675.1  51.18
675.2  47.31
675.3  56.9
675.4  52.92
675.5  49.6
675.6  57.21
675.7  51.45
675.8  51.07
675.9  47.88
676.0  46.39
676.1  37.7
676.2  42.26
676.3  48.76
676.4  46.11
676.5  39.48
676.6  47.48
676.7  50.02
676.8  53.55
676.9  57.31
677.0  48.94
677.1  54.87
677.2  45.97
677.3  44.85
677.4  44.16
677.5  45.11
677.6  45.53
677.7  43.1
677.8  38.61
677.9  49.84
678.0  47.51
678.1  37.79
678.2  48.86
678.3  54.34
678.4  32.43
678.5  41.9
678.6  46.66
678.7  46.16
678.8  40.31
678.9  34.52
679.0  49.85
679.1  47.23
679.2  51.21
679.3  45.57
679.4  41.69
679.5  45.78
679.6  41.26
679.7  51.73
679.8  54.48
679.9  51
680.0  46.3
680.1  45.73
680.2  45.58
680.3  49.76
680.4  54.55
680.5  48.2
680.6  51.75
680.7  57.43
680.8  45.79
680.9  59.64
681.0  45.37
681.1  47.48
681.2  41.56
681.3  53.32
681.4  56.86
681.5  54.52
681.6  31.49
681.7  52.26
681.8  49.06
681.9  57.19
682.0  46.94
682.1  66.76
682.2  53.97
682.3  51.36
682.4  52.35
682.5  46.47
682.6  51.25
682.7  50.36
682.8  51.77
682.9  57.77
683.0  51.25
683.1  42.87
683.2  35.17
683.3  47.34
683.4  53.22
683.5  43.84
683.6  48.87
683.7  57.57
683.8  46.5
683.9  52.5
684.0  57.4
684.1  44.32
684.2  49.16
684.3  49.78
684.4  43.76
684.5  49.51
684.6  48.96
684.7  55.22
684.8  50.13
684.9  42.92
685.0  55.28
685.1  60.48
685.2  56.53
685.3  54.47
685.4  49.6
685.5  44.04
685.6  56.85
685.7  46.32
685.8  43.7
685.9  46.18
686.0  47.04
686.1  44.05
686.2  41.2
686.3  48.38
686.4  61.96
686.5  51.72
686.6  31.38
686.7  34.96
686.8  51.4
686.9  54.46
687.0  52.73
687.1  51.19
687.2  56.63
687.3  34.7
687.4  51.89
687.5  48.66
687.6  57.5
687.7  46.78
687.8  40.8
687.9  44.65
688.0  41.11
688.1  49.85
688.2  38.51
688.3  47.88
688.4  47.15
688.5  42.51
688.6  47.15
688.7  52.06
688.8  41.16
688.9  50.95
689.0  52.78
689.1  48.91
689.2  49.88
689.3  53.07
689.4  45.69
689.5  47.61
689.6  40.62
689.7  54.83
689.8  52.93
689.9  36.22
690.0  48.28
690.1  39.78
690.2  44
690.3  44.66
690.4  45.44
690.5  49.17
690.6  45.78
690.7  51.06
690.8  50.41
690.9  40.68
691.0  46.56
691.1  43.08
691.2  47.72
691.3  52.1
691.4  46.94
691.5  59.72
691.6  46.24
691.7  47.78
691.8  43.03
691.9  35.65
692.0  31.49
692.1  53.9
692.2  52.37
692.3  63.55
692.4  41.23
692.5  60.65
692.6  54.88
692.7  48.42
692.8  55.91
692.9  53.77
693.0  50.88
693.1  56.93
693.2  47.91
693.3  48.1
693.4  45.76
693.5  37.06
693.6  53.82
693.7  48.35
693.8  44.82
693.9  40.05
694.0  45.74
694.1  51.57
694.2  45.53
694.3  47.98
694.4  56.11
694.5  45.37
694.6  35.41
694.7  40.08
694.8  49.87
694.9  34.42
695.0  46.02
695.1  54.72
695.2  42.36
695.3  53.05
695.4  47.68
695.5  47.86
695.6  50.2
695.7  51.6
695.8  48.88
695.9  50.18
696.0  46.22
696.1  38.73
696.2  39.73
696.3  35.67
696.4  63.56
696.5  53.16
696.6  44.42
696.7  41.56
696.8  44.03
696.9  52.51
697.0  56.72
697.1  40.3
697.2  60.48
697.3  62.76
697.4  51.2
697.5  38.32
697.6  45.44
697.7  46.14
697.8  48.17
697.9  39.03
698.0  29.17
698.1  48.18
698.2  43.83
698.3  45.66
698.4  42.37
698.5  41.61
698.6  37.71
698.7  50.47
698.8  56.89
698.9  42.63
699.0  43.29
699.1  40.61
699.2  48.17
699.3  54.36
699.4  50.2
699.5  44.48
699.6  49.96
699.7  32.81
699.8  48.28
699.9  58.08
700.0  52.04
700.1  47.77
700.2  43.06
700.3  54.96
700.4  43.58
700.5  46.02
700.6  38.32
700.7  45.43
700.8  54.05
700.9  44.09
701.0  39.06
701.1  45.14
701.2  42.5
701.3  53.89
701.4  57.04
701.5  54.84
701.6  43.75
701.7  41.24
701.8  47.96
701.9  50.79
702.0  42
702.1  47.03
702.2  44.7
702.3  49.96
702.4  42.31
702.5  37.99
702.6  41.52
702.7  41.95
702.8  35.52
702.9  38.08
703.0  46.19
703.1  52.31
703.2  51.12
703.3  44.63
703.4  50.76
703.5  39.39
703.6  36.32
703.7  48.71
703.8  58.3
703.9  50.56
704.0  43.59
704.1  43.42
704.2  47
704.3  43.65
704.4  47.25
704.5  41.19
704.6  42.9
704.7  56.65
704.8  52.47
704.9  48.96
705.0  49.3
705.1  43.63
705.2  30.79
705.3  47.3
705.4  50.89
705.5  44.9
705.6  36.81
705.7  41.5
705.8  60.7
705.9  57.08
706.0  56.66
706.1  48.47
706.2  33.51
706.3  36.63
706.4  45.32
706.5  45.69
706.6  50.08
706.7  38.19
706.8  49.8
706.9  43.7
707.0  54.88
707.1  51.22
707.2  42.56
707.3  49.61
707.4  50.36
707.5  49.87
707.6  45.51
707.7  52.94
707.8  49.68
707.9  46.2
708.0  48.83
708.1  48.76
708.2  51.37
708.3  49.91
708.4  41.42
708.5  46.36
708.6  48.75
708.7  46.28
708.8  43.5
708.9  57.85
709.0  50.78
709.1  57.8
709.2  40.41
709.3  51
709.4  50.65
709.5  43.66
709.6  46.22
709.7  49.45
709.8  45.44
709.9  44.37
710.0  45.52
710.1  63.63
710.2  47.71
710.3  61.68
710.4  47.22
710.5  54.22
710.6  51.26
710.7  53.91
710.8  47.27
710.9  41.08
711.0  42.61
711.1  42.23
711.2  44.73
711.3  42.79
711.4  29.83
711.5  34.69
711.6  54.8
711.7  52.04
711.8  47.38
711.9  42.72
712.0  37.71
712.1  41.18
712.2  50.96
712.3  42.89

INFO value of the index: 0.08 mag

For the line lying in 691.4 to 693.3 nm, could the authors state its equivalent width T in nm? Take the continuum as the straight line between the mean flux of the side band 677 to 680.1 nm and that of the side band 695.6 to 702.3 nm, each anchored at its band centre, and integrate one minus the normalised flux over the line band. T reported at -0.15 nm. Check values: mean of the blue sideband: 45.7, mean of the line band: 50.1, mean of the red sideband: 46.8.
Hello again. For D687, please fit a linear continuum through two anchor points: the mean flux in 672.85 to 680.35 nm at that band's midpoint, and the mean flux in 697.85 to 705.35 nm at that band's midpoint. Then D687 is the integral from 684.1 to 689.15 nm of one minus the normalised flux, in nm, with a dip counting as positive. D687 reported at -0.13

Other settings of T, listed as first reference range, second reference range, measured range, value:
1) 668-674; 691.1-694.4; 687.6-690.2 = 0.122 nm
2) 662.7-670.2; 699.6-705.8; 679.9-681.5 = -0.066 nm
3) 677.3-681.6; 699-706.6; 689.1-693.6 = -0.143 nm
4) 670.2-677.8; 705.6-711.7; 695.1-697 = 0.021 nm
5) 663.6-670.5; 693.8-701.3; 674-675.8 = -0.086 nm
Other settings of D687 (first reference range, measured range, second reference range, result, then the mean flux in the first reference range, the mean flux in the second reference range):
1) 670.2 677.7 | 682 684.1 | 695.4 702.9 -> -0.11 nm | 49.3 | 46.4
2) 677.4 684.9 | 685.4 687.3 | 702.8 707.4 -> 0.01 nm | 48.3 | 46.4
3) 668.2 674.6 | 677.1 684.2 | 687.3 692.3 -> 0.01 nm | 49.7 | 46.9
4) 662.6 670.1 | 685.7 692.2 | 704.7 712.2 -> 0.20 nm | 49.5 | 47.3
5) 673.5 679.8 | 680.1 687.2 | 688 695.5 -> -0.34 nm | 47.6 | 47.4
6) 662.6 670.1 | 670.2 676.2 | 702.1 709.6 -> -0.08 nm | 49.5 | 46.7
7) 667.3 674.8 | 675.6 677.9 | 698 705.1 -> 0.07 nm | 49.2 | 46.2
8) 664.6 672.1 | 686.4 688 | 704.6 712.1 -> 0.04 nm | 49.9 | 47.4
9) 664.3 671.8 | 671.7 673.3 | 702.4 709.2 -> -0.03 nm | 49.7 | 46.7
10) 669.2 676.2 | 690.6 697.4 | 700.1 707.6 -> -0.12 nm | 49.6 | 46.2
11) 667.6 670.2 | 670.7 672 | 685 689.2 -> -0.03 nm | 48.9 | 48.2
